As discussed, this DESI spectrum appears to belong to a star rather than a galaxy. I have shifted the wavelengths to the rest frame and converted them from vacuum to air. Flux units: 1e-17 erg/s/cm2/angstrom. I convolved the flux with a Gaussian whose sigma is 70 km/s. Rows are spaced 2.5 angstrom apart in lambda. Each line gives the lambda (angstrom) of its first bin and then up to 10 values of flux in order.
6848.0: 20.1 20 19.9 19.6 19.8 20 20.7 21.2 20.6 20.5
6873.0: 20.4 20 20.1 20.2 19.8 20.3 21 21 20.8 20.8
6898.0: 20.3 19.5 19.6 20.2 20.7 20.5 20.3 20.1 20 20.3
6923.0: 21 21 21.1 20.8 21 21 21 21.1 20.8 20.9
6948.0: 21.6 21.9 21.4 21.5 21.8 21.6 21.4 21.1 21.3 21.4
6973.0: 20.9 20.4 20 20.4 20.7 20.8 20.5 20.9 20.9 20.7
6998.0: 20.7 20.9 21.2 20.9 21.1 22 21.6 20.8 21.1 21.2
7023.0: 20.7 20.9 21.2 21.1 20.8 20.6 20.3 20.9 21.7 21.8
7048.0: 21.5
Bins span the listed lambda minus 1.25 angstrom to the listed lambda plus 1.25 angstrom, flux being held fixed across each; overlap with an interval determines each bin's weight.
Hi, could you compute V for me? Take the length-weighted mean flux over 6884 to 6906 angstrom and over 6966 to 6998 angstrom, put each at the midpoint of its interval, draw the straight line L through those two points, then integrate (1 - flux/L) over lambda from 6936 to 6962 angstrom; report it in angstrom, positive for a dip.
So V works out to -0.9 angstrom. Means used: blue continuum 20.4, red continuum 20.7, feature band 21.4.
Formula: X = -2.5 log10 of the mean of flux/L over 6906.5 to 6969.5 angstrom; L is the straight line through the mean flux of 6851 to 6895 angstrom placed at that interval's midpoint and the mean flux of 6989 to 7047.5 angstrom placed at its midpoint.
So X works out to -0.02 mag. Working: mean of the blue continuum 20.3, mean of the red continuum 21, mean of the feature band 21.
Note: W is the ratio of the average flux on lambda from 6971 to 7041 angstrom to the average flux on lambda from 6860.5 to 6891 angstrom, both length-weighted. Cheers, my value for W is 1.02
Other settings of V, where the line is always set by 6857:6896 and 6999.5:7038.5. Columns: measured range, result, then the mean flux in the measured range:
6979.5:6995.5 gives 0.2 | 20.7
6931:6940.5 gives -0.1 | 21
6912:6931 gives 0.1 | 20.6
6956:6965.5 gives -0.3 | 21.5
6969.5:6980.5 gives 0.1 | 20.6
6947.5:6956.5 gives -0.4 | 21.6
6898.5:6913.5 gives 0.3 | 20.1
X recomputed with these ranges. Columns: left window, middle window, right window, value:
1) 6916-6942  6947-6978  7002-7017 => -0.02 mag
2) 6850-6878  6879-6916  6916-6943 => 0.01 mag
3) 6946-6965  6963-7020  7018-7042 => 0.01 mag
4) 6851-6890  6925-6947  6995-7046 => -0.02 mag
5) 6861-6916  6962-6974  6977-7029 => -0.02 mag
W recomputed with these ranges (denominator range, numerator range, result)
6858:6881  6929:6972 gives 1.04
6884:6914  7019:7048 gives 1.03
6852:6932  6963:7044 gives 1.03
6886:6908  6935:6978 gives 1.04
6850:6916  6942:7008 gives 1.04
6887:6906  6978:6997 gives 1.01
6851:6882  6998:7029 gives 1.04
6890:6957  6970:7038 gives 1.01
